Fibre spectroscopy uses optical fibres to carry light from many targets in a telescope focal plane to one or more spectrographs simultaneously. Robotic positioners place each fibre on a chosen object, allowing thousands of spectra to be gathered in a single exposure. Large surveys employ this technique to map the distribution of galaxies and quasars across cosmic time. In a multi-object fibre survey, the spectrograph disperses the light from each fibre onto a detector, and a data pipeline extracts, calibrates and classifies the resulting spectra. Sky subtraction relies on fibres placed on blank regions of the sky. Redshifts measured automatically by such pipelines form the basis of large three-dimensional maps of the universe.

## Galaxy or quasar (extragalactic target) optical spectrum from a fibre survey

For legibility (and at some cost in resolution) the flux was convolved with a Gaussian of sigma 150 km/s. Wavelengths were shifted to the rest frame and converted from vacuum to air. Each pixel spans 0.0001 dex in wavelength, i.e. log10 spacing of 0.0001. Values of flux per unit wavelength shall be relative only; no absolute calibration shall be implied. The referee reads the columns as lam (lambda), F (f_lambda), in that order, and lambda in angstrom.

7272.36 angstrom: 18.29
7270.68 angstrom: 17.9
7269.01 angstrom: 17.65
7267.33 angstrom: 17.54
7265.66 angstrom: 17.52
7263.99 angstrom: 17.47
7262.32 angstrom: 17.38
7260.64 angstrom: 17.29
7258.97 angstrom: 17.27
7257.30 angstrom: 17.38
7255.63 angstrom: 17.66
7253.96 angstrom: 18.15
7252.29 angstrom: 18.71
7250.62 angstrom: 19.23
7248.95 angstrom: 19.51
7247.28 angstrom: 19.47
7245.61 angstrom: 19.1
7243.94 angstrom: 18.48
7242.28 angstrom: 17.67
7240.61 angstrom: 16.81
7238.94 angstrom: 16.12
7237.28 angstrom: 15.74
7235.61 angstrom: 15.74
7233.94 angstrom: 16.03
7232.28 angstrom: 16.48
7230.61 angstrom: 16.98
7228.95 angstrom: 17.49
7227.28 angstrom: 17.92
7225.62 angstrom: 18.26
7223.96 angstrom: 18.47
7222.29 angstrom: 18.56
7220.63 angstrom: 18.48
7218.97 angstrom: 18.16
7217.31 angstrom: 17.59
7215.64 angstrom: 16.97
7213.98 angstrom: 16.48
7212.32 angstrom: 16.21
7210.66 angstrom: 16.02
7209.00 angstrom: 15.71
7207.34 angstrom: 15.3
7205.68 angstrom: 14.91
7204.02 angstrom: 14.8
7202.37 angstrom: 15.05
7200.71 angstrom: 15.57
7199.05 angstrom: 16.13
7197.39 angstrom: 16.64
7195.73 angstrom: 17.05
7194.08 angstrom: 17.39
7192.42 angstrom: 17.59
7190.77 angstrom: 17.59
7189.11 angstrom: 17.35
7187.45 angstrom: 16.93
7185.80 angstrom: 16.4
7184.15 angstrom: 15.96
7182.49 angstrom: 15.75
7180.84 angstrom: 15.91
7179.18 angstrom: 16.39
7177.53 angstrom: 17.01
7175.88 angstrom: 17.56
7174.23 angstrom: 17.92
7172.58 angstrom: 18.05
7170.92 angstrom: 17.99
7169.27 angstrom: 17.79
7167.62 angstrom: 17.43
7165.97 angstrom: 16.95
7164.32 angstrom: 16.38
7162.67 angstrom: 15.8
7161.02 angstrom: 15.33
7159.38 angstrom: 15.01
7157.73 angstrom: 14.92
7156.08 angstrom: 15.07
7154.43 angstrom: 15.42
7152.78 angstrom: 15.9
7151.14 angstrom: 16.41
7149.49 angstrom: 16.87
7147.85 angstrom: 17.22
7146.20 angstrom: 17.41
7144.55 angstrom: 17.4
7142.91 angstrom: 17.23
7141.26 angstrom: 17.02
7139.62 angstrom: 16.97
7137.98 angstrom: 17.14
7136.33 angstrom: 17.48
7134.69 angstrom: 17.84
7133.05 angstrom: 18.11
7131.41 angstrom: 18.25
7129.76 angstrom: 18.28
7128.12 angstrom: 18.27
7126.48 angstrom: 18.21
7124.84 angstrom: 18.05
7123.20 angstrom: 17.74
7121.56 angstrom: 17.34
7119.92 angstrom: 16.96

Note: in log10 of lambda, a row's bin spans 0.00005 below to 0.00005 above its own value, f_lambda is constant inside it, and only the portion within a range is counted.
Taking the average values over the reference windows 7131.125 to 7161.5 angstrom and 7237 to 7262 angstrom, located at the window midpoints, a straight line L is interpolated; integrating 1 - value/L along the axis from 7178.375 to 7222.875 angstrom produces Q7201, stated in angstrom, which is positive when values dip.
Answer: 2.1 angstrom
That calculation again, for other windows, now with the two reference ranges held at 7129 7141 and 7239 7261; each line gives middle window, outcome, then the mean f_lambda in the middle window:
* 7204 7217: 1.49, 15.9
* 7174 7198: 1.37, 16.9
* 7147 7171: 2.08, 16.3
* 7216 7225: -0.07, 18.2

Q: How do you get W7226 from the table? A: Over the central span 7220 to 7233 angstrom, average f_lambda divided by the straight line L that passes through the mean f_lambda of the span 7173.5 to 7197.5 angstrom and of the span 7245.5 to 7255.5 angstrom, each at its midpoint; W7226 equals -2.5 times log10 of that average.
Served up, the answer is 0.02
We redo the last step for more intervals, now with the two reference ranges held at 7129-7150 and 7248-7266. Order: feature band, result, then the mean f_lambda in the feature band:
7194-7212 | 0.125 mag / 15.8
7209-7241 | 0.050 mag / 17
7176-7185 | 0.086 mag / 16.3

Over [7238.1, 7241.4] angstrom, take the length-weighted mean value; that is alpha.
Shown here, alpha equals 16.5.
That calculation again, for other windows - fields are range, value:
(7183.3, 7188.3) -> 16.4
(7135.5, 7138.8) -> 17.3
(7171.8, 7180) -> 17.4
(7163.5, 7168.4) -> 16.9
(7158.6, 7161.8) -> 15.2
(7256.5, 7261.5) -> 17.3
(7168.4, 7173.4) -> 17.9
